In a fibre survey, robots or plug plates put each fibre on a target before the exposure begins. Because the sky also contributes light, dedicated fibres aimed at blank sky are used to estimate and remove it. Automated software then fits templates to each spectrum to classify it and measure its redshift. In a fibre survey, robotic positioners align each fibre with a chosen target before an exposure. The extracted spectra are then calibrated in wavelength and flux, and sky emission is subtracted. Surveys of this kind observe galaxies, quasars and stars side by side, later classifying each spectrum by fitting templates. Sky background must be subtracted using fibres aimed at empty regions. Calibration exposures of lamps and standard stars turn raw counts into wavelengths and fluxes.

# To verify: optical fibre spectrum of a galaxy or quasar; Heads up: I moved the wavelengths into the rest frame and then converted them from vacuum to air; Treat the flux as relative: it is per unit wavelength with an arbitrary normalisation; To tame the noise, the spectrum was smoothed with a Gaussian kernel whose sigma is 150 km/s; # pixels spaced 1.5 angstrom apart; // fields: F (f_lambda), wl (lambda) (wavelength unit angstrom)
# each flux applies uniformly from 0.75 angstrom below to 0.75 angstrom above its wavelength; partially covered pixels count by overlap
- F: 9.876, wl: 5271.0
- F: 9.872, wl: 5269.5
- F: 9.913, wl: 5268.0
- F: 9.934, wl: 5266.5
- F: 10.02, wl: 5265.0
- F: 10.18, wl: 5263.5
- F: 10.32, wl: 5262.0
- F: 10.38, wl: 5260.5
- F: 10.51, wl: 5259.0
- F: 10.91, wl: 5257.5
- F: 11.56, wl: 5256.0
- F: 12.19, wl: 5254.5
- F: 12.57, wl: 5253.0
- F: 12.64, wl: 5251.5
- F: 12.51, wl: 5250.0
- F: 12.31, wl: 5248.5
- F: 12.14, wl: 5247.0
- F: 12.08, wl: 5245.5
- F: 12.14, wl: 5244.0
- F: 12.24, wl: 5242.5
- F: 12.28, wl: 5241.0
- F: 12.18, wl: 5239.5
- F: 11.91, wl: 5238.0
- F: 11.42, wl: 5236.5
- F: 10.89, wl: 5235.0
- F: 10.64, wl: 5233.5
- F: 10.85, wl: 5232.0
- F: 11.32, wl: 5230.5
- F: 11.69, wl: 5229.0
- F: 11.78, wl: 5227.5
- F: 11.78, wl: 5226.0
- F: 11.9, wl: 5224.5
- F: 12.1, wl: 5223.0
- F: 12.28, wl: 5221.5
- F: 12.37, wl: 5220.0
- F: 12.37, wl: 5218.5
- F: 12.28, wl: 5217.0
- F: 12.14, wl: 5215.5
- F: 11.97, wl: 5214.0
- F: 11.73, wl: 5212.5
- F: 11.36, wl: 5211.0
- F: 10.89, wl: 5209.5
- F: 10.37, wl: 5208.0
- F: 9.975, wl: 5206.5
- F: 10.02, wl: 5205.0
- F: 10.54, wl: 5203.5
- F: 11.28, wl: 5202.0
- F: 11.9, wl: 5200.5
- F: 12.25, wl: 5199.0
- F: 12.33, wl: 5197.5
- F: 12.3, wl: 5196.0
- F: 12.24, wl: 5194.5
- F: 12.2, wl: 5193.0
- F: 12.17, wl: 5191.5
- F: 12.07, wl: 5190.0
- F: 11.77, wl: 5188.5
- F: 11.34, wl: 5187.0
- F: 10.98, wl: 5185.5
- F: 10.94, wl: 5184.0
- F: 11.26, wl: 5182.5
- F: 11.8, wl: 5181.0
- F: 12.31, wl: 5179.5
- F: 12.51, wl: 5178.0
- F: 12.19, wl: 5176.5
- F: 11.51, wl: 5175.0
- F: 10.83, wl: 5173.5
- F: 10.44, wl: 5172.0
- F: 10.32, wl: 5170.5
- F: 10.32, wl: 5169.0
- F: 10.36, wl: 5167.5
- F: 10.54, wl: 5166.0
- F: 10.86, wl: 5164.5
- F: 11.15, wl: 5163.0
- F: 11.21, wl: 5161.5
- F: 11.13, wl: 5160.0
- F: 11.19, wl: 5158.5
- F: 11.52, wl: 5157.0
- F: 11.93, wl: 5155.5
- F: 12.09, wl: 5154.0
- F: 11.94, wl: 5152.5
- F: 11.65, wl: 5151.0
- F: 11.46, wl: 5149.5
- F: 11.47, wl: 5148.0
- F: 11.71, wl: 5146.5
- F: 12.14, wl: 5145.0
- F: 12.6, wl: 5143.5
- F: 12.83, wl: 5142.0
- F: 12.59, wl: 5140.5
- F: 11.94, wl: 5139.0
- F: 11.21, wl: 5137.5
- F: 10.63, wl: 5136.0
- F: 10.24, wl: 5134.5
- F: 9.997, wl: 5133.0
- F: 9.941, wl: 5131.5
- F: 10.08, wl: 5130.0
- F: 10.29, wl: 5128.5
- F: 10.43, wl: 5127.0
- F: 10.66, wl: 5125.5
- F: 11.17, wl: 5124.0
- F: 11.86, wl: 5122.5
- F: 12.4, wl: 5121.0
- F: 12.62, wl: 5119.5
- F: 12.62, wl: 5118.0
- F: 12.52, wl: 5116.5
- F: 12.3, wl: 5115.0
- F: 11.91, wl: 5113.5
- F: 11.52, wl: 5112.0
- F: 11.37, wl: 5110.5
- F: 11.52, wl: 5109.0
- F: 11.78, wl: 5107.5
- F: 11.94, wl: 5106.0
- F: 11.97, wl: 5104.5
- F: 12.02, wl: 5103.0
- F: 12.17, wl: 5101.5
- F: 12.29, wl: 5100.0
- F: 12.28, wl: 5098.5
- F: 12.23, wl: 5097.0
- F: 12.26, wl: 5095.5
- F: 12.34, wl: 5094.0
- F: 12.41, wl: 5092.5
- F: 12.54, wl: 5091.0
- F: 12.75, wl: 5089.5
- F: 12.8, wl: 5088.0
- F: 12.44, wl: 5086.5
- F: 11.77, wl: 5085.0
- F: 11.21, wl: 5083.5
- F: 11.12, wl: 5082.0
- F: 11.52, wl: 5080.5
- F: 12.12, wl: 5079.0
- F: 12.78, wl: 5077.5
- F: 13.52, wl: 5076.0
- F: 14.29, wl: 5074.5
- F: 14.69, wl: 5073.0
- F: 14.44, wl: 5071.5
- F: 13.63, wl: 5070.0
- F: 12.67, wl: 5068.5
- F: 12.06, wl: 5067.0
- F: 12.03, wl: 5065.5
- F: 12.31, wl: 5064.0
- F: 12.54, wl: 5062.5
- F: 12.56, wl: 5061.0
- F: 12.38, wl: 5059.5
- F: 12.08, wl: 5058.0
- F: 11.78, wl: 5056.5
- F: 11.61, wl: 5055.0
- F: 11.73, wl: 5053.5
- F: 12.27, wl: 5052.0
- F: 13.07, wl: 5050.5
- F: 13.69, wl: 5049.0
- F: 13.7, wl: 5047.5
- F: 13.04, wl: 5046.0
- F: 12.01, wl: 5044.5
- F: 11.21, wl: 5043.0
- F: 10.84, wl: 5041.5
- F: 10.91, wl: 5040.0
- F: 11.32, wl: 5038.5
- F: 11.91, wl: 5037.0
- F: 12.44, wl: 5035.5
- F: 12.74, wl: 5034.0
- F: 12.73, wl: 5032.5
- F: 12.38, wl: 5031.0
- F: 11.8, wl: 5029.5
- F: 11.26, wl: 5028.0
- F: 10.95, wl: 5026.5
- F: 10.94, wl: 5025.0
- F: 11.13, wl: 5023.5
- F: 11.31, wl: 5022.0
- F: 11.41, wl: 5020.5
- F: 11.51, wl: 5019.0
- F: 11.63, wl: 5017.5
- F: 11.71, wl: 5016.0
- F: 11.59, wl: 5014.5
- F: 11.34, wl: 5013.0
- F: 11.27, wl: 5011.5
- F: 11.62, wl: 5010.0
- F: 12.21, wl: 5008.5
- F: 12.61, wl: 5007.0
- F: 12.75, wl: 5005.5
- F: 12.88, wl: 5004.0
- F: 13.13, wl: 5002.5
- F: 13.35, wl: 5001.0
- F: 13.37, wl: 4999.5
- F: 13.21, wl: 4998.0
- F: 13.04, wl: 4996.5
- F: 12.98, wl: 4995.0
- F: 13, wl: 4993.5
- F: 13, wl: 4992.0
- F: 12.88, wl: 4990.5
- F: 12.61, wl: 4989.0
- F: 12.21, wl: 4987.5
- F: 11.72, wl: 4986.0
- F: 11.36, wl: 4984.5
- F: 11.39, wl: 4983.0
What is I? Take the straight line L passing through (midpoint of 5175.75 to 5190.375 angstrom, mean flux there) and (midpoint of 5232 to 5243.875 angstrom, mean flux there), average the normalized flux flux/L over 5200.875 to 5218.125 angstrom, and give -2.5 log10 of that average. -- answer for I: 0.046 mag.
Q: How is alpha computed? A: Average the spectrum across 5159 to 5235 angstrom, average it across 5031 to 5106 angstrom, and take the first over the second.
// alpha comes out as 0.92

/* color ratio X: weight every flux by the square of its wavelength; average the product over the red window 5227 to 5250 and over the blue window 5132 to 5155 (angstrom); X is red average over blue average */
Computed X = 1.05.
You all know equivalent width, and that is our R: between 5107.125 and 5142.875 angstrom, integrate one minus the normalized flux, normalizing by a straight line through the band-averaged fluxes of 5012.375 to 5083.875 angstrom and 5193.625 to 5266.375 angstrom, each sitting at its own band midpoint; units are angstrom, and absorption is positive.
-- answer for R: 1.4 angstrom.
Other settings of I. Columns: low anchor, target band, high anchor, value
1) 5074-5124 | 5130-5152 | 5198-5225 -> 0.05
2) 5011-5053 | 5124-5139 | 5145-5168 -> 0.10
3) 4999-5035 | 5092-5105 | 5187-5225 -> -0.03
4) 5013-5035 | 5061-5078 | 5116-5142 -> -0.15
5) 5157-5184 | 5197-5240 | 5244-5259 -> 0.01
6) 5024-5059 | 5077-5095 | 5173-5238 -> -0.02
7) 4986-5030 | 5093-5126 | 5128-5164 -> -0.04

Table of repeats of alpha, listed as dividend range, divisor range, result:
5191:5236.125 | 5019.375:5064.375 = 0.97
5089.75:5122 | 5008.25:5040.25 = 1.04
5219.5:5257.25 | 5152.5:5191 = 1.05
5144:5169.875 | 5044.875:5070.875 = 0.90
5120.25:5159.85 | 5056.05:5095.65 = 0.91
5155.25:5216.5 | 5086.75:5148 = 0.97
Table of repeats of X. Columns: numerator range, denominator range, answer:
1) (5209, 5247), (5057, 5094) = 0.99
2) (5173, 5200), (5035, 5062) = 1.03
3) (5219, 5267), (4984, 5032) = 1.05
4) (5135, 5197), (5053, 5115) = 0.97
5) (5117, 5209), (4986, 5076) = 0.97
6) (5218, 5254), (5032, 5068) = 1.05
